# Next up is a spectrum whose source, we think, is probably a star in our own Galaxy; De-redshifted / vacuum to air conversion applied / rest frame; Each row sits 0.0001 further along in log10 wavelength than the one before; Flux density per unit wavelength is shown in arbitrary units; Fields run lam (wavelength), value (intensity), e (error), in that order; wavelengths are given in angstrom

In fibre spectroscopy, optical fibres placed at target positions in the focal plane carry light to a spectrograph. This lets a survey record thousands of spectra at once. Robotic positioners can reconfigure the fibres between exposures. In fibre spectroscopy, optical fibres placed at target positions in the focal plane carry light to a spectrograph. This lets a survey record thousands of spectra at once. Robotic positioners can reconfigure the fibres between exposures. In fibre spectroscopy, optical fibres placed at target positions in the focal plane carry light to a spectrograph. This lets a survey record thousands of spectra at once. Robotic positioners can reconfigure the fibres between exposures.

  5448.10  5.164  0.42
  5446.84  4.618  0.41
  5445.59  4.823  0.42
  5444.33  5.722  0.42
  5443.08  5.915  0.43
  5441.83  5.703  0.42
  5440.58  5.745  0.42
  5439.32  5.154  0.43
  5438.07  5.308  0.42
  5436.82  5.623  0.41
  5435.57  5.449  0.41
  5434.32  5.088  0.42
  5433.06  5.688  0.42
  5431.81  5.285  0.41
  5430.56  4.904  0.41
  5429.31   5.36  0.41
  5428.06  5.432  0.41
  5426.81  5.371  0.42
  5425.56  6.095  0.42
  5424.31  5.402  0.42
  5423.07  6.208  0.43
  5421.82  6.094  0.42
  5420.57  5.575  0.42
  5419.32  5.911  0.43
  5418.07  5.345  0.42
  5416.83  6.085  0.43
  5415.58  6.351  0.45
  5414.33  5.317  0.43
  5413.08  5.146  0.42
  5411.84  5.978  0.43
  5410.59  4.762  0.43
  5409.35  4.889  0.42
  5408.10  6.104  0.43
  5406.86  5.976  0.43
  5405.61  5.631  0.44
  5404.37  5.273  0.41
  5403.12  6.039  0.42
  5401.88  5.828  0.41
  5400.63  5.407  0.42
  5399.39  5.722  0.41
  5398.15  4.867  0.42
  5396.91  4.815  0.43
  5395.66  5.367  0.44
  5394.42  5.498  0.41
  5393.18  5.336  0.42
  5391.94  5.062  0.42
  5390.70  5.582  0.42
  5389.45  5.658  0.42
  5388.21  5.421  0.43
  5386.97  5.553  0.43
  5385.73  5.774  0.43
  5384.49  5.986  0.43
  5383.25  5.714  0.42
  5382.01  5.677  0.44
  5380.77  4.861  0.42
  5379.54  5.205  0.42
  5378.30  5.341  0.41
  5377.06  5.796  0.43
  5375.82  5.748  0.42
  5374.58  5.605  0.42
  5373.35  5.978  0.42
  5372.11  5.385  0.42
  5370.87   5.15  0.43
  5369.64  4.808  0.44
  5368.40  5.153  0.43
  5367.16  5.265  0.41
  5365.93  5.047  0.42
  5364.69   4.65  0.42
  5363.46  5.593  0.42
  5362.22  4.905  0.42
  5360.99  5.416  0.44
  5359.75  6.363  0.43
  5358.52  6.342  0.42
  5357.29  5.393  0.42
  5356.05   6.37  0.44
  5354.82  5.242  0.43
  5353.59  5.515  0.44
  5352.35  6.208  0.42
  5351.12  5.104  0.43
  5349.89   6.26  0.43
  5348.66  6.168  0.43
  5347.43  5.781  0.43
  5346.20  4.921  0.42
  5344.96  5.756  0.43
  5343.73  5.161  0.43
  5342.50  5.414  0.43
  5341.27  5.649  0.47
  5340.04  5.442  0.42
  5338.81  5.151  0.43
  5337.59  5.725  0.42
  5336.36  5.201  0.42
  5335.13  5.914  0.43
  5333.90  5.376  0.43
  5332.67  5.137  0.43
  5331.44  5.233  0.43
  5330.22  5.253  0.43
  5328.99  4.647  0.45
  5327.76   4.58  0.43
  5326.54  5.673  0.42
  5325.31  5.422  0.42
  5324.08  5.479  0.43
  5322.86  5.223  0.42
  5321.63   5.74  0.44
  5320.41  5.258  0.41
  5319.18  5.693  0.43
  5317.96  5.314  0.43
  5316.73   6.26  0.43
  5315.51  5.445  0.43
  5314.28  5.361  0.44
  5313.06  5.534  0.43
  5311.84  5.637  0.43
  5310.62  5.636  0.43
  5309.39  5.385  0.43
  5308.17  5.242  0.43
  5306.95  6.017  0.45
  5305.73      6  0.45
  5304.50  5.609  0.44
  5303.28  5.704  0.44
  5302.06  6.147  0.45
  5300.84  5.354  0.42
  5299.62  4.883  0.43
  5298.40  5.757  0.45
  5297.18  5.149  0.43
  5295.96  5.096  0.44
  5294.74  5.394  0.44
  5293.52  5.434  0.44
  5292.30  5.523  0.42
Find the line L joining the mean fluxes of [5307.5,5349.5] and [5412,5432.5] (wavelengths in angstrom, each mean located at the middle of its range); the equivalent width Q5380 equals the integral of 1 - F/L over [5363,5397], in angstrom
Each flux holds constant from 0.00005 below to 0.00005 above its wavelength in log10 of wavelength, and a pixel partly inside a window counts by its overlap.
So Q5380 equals 0.9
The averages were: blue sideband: 5.44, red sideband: 5.63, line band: 5.4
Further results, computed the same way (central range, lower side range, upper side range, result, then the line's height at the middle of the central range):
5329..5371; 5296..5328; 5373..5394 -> 0.5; 5.53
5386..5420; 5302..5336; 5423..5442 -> -0.3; 5.47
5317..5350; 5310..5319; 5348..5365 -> 1.3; 5.65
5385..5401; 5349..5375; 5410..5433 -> 0.5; 5.56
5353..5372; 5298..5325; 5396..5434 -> 0.5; 5.56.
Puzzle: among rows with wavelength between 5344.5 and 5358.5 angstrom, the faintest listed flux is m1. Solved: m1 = 4.921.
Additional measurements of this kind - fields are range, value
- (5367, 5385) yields 4.808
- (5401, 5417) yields 4.762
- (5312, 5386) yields 4.58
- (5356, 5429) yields 4.65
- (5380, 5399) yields 4.815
